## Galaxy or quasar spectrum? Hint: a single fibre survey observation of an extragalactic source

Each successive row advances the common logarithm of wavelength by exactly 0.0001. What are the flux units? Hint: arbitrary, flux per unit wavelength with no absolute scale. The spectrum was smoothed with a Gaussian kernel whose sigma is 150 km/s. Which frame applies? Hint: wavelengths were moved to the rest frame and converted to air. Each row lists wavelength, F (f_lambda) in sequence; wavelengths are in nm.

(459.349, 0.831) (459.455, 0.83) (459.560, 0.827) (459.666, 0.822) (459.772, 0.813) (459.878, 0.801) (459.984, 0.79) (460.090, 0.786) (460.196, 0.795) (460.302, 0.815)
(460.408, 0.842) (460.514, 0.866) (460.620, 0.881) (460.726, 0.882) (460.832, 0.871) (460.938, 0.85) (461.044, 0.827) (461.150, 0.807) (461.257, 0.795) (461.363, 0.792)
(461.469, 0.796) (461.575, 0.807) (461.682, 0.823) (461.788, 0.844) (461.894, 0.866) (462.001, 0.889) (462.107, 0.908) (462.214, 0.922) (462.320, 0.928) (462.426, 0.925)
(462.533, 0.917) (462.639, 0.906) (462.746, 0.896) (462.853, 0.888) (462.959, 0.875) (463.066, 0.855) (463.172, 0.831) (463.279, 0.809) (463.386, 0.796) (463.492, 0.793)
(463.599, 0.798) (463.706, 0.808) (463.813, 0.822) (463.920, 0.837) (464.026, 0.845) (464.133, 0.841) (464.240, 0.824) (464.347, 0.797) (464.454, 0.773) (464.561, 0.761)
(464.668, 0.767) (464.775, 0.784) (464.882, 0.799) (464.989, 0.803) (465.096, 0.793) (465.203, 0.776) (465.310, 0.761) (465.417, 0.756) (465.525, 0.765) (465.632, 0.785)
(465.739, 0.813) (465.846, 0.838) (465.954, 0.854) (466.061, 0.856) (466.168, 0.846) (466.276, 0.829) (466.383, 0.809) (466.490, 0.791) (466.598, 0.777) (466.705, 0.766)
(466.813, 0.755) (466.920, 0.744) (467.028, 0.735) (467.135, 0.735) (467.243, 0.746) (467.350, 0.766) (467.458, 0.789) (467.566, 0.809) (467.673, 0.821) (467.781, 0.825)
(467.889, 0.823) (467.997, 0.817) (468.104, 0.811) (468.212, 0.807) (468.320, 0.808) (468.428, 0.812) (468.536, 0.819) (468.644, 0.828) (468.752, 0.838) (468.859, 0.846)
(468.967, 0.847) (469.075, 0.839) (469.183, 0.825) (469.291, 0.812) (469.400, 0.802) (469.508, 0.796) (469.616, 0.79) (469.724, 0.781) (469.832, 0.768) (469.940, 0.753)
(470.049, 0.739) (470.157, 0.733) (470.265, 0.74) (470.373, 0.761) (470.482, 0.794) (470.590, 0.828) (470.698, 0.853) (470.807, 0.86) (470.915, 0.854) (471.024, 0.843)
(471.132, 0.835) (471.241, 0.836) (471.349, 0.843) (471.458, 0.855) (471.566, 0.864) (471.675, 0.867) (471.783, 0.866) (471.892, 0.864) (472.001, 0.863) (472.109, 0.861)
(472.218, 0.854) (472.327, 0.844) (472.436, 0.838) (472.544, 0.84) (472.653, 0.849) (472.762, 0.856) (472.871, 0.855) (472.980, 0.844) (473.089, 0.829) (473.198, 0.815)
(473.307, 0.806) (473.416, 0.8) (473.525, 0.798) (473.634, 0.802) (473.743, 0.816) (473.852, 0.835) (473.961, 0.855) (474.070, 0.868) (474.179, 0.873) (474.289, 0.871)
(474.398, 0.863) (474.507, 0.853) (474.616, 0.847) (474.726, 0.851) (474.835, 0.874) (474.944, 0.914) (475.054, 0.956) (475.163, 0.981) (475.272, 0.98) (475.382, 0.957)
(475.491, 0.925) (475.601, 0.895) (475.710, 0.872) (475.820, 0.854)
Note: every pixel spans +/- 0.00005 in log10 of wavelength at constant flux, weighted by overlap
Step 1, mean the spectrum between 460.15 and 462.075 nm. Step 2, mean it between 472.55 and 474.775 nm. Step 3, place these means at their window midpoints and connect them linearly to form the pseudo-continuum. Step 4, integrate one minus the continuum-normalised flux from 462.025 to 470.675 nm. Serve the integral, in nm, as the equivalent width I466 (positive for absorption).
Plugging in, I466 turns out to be 0.276 nm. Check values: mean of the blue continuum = 0.837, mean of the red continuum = 0.839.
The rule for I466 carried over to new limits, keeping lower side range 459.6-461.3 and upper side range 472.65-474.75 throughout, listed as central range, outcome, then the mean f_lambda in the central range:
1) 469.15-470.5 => 0.10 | 0.775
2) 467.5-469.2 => 0.02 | 0.823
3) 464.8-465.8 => 0.06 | 0.784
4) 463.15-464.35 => 0.02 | 0.817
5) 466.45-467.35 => 0.08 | 0.756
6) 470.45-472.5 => -0.03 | 0.849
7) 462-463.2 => -0.10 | 0.897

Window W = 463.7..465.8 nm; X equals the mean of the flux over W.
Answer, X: 0.795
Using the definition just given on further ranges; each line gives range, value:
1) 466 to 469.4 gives 0.804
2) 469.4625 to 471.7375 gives 0.81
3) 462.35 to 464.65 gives 0.838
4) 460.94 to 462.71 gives 0.86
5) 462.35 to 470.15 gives 0.809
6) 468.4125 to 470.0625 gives 0.807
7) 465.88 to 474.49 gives 0.819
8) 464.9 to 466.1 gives 0.799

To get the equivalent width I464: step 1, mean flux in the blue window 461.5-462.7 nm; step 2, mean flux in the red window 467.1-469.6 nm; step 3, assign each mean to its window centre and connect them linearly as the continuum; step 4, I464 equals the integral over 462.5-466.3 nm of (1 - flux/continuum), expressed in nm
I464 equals 0.167 nm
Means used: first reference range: 0.883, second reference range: 0.81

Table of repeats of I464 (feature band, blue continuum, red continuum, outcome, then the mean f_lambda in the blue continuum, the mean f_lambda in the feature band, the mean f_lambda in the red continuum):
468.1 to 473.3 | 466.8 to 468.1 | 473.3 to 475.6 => 0.01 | 0.783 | 0.824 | 0.875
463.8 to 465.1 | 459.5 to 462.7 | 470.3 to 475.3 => 0.07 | 0.847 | 0.804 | 0.852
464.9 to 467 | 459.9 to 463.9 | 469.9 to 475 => 0.12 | 0.845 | 0.795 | 0.836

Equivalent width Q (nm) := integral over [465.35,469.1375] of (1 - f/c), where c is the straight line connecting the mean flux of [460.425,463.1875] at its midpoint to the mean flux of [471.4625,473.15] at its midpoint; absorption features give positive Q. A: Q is 0.24 nm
